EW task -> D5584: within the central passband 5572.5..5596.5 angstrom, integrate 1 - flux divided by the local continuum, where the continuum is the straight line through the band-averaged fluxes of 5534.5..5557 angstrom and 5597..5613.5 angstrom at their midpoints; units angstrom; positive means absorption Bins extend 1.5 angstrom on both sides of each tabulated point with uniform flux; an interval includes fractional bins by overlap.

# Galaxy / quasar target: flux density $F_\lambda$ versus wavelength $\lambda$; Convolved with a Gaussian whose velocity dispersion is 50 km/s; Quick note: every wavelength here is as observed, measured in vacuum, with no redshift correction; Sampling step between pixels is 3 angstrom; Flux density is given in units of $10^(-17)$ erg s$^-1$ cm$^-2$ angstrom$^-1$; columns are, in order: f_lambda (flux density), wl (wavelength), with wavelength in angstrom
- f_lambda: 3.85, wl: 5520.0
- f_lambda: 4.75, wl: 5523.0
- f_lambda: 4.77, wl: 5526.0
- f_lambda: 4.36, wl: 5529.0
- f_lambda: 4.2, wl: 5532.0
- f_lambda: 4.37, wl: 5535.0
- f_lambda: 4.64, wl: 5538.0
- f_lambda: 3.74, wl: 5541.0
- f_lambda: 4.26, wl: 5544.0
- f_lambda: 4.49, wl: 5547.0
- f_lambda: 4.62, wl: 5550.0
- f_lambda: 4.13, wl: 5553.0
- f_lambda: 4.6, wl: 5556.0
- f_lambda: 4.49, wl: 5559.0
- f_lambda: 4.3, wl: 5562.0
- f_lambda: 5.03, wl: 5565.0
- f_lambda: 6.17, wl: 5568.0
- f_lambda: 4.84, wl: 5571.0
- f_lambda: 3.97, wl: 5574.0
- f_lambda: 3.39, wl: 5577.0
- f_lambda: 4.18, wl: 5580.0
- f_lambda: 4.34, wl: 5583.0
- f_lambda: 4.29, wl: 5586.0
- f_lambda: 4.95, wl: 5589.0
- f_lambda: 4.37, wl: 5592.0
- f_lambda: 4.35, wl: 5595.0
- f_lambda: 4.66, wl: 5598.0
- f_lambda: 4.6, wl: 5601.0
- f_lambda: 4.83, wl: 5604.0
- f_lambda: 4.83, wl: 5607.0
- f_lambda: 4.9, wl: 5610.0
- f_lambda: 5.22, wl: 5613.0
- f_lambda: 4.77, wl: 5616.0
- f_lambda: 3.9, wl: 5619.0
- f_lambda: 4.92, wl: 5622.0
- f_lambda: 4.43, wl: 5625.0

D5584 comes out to 2.2 angstrom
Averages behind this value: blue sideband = 4.35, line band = 4.23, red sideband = 4.82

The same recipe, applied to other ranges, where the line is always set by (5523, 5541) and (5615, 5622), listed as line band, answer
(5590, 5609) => -0.8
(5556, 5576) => -1.4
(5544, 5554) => 0.1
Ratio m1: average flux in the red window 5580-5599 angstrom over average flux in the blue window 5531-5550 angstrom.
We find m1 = 1.04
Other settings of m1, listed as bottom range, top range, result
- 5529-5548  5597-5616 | 1.13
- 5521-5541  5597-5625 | 1.06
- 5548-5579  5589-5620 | 1.03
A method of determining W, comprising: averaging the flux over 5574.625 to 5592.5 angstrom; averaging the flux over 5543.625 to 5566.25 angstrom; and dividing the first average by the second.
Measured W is 0.94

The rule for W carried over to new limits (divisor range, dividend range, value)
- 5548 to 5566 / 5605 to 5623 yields 1.05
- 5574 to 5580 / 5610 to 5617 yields 1.34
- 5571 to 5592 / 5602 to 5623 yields 1.12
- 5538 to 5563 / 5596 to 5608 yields 1.08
